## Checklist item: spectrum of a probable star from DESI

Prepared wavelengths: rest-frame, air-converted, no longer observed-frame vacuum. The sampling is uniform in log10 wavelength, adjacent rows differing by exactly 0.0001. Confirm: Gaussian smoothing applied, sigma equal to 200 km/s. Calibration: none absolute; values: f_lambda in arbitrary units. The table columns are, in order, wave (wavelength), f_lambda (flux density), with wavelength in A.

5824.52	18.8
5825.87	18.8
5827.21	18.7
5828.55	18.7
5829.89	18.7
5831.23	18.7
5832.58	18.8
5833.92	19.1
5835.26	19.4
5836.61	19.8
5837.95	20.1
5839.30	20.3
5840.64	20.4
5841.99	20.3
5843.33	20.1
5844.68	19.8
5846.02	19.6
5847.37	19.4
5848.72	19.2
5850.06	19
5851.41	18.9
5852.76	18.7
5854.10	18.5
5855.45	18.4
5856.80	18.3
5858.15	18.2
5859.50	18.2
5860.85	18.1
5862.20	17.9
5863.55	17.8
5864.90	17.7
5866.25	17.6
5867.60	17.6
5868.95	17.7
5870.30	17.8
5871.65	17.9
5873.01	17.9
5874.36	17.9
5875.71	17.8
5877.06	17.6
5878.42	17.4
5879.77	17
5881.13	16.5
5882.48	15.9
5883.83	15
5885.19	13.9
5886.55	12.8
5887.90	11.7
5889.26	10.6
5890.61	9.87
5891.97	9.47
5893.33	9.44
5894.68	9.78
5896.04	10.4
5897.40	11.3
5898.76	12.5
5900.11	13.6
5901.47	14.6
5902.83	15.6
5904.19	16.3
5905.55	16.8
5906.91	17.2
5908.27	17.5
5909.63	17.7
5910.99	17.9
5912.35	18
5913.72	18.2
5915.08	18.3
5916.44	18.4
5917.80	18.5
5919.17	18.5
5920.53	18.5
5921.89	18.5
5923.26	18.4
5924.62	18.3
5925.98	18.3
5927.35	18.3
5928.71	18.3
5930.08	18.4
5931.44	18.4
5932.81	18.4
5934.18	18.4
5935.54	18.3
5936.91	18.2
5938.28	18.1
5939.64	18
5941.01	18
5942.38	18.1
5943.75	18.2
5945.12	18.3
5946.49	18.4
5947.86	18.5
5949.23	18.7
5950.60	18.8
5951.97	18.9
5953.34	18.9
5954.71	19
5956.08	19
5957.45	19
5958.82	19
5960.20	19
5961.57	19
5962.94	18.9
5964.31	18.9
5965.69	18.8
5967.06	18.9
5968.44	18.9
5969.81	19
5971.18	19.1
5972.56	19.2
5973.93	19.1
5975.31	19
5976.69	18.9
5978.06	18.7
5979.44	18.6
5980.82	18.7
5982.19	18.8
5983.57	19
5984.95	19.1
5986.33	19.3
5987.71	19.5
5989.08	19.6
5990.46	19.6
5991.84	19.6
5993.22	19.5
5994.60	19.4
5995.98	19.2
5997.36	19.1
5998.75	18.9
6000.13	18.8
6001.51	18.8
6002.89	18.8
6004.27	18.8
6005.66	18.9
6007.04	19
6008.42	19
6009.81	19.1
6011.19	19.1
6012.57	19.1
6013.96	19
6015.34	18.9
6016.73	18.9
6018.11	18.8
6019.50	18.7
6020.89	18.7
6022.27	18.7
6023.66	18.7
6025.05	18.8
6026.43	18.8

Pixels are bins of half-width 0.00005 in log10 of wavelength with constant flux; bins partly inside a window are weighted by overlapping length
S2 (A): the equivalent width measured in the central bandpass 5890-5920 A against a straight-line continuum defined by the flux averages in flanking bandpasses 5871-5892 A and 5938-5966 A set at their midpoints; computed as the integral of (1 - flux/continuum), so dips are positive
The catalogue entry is 2.5 A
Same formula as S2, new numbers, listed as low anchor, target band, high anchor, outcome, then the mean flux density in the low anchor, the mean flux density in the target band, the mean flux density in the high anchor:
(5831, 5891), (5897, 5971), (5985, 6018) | 1.9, 17.7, 18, 19.1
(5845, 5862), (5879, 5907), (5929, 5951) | 7.9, 18.7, 13.3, 18.3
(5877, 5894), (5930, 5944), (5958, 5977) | -1.1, 13.5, 18.2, 19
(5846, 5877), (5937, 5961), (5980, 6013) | 0.3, 18.2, 18.6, 19.1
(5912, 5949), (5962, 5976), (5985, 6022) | -0.2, 18.3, 19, 19.1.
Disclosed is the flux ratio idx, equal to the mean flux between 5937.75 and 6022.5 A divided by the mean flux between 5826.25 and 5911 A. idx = 1.12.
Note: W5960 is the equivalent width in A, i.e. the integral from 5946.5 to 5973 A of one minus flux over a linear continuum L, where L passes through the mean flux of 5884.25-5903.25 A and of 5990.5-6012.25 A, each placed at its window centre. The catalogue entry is -4.3 A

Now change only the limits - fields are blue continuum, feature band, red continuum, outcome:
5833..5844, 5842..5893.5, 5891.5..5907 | -0.7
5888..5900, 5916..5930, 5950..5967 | -4.0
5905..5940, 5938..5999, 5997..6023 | -1.2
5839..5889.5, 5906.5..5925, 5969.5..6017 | 0.1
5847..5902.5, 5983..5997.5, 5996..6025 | -0.7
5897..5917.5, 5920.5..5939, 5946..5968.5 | -0.9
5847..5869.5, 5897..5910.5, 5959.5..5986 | 2.3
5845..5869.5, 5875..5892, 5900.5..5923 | 3.3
